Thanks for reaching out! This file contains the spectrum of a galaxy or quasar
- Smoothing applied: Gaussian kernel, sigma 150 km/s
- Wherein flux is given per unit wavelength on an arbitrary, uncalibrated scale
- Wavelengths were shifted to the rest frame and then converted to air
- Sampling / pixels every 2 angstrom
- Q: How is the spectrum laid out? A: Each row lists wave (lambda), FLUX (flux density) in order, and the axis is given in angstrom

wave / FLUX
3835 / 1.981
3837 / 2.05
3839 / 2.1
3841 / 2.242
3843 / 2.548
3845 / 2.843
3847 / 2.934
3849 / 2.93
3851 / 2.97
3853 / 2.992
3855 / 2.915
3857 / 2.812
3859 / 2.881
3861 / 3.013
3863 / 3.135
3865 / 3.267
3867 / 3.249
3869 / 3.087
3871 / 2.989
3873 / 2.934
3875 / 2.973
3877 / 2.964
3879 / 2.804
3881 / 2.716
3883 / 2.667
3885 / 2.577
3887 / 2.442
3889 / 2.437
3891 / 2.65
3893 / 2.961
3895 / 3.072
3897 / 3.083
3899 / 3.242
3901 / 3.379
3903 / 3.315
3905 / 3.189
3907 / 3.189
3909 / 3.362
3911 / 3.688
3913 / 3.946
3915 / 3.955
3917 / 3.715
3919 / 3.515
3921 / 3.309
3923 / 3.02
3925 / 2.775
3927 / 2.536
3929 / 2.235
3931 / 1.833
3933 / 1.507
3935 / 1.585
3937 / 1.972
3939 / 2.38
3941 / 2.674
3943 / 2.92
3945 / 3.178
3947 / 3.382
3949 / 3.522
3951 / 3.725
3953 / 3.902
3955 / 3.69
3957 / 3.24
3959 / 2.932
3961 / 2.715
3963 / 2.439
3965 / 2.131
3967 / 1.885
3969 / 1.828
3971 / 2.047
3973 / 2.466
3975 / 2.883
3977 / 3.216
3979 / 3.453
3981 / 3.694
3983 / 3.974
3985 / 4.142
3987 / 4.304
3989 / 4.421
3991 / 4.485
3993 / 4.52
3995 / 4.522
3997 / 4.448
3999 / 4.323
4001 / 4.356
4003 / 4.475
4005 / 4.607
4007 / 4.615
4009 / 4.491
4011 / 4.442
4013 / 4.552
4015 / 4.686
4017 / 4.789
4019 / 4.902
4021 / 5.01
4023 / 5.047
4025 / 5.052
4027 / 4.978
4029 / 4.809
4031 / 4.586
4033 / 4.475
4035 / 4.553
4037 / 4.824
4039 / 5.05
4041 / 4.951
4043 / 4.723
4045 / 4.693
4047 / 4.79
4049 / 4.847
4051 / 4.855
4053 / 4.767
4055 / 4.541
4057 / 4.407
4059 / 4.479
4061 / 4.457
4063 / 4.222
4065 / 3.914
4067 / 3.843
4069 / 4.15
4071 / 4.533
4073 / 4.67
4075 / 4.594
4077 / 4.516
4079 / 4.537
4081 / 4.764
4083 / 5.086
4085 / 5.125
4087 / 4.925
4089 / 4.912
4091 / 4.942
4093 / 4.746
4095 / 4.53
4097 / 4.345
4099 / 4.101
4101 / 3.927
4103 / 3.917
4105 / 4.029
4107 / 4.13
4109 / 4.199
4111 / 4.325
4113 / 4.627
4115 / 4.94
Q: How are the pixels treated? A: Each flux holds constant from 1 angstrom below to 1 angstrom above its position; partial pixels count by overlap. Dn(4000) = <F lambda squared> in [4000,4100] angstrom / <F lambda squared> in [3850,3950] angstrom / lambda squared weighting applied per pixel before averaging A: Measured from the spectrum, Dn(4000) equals 1.71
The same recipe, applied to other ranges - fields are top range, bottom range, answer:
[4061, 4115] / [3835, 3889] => 1.79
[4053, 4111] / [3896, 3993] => 1.54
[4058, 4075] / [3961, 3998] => 1.33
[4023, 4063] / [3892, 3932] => 1.59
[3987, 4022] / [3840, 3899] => 1.70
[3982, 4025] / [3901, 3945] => 1.63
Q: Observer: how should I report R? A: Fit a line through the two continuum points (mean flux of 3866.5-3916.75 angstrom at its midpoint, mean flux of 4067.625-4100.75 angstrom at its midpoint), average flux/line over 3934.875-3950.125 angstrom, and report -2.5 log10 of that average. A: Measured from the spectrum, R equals 0.25 mag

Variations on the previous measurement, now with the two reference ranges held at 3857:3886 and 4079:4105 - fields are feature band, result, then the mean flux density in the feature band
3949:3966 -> 0.15 mag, 3.12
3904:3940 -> 0.15 mag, 2.87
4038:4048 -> -0.15 mag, 4.84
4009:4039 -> -0.17 mag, 4.77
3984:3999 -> -0.15 mag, 4.4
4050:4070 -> -0.01 mag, 4.36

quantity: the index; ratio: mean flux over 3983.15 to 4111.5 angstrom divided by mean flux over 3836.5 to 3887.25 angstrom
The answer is 1.62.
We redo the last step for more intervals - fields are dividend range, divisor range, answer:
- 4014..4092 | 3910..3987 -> 1.58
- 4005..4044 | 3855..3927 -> 1.54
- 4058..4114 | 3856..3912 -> 1.48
